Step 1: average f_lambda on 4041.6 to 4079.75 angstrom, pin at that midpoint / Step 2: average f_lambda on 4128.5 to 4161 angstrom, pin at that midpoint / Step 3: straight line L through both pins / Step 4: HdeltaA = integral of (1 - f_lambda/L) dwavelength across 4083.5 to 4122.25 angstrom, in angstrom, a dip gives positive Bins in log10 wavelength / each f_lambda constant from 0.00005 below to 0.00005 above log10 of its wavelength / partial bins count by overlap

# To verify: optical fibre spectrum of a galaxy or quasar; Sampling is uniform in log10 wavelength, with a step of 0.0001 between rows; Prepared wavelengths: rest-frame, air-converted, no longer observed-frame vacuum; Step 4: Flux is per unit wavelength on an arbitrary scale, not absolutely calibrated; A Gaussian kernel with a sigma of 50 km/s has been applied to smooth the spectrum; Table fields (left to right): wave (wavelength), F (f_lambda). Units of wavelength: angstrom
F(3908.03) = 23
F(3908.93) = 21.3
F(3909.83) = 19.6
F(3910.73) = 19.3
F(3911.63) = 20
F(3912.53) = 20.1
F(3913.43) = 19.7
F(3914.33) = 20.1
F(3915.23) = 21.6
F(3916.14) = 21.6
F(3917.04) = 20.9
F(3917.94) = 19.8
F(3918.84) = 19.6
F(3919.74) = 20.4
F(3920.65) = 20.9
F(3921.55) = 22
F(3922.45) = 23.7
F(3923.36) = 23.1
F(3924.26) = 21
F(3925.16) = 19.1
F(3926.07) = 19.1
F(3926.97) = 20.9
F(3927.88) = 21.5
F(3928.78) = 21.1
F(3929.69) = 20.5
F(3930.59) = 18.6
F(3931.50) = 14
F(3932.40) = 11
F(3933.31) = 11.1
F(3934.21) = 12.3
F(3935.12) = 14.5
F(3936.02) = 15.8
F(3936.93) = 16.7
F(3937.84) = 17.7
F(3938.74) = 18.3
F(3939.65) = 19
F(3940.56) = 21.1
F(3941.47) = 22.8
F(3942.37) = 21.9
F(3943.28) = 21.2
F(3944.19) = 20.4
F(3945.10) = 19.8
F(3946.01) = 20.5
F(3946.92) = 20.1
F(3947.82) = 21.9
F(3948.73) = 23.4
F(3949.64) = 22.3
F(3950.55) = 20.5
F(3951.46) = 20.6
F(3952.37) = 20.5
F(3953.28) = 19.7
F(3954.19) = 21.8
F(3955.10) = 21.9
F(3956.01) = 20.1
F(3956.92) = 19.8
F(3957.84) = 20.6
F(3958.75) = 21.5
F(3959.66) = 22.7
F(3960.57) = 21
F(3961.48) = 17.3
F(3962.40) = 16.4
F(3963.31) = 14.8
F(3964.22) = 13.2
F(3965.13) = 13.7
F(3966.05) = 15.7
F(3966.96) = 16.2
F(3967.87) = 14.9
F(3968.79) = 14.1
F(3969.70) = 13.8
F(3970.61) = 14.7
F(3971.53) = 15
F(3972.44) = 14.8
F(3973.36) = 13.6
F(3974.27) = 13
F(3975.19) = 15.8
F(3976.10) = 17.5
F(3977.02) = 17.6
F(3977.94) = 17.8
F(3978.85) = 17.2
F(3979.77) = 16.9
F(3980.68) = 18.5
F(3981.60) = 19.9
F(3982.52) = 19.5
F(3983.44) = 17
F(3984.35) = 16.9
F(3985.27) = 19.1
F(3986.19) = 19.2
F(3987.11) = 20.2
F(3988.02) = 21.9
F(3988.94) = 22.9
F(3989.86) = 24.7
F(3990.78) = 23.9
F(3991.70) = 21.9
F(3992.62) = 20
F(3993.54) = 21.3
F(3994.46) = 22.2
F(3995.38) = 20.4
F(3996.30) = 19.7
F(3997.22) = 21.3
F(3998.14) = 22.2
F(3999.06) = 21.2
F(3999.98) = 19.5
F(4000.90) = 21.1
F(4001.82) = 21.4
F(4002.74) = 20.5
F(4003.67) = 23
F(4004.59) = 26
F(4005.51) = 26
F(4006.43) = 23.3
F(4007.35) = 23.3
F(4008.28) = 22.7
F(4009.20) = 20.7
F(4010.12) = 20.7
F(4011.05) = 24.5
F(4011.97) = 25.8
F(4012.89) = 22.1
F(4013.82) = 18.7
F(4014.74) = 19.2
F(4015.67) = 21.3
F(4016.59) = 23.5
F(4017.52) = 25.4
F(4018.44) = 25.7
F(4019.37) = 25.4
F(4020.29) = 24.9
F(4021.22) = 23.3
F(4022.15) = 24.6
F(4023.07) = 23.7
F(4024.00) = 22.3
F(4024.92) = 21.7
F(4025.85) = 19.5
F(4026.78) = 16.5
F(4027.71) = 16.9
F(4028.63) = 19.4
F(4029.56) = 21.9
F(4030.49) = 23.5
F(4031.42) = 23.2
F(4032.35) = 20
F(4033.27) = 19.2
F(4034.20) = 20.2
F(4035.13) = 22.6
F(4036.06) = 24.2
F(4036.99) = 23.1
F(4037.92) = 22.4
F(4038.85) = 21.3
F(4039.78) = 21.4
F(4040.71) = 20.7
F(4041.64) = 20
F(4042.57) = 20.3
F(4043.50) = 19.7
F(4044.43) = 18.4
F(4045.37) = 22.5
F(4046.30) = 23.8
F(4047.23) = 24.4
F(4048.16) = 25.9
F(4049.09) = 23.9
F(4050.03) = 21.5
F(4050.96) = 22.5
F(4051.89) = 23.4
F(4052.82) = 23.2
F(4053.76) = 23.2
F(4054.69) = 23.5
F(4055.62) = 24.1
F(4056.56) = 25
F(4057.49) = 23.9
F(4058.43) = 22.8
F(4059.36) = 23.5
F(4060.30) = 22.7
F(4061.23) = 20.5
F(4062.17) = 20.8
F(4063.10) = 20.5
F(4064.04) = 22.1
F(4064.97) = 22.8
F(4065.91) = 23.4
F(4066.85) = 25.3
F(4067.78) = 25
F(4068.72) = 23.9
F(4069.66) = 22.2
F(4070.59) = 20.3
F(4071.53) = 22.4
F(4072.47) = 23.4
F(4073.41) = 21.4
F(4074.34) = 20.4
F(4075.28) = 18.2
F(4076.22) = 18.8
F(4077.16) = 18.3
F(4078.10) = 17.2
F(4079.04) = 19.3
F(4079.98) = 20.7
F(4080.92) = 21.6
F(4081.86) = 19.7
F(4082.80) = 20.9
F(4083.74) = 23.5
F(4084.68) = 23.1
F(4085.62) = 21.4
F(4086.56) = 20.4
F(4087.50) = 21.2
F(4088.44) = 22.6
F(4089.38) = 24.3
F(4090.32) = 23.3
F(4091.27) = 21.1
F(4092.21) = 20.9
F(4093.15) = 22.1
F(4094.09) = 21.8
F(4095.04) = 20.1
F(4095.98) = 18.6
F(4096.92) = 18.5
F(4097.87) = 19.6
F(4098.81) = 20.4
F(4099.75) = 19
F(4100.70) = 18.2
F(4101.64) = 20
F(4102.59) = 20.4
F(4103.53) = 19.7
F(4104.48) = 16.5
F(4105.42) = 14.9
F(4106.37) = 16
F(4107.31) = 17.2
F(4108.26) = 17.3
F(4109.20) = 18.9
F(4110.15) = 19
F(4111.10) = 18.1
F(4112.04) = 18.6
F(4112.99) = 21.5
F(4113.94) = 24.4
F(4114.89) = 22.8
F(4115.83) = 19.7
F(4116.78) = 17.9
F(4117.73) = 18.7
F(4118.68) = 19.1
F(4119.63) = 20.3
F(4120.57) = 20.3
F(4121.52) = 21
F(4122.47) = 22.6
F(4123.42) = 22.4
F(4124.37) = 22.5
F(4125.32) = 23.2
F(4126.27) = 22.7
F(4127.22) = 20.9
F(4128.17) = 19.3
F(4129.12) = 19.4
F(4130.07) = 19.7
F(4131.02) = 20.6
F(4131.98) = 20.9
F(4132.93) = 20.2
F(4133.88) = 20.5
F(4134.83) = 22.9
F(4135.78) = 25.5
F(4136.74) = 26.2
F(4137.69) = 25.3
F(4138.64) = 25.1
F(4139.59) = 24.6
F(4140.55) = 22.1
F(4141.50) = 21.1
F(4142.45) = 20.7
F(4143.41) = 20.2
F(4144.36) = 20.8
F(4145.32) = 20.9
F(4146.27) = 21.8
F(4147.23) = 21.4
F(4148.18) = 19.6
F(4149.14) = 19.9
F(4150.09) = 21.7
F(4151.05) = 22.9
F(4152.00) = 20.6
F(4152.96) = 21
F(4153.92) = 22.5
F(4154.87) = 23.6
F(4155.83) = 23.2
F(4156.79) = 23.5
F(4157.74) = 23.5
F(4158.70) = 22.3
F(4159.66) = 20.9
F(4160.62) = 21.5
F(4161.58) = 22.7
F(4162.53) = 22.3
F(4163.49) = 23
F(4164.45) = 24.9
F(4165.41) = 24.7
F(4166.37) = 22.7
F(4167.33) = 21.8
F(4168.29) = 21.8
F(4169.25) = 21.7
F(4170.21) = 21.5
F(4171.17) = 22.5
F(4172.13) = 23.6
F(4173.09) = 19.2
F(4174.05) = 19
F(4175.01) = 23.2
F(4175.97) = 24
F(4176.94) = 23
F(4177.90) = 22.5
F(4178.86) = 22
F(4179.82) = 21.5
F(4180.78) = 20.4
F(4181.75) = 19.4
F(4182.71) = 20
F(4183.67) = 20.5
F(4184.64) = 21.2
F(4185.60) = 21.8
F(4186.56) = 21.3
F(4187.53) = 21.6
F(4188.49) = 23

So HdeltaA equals 3.4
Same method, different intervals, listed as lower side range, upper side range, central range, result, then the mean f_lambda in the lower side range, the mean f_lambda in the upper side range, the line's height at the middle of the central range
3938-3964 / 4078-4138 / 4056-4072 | -1.8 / 20.3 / 20.6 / 20.5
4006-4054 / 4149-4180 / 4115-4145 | 1.0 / 22.1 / 22.3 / 22.3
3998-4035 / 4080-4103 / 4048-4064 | -1.1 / 22.1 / 20.9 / 21.5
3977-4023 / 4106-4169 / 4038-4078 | -1.1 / 21.6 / 21.5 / 21.5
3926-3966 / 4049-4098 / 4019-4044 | -0.8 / 18.9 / 21.8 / 20.8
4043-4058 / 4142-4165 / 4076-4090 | 1.1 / 23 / 21.9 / 22.7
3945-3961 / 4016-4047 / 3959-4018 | 5.2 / 21.1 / 21.9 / 21.4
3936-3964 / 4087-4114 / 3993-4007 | -1.4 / 20.1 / 19.7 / 20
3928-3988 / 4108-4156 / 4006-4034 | -4.2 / 18.1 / 21.3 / 19.2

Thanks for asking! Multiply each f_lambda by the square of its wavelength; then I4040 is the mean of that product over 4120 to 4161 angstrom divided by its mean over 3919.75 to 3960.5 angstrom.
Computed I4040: 1.23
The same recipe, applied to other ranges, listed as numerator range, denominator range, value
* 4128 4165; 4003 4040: 1.05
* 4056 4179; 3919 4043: 1.14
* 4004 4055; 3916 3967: 1.21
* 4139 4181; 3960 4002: 1.31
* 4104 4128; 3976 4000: 1.05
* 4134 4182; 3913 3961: 1.25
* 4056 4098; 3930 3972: 1.26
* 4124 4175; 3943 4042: 1.17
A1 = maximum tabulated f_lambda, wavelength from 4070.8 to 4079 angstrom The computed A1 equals 23.4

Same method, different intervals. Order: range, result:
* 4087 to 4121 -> 24.4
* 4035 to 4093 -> 25.9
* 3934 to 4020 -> 26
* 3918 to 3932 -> 23.7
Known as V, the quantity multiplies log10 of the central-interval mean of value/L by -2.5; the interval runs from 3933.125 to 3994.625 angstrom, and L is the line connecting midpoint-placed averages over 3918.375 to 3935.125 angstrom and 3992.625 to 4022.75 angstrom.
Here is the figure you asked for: 0.10 mag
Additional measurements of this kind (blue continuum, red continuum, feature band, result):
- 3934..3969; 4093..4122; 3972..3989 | 0.08 mag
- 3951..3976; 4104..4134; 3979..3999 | -0.15 mag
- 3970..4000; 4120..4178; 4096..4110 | 0.16 mag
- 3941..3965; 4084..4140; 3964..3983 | 0.26 mag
